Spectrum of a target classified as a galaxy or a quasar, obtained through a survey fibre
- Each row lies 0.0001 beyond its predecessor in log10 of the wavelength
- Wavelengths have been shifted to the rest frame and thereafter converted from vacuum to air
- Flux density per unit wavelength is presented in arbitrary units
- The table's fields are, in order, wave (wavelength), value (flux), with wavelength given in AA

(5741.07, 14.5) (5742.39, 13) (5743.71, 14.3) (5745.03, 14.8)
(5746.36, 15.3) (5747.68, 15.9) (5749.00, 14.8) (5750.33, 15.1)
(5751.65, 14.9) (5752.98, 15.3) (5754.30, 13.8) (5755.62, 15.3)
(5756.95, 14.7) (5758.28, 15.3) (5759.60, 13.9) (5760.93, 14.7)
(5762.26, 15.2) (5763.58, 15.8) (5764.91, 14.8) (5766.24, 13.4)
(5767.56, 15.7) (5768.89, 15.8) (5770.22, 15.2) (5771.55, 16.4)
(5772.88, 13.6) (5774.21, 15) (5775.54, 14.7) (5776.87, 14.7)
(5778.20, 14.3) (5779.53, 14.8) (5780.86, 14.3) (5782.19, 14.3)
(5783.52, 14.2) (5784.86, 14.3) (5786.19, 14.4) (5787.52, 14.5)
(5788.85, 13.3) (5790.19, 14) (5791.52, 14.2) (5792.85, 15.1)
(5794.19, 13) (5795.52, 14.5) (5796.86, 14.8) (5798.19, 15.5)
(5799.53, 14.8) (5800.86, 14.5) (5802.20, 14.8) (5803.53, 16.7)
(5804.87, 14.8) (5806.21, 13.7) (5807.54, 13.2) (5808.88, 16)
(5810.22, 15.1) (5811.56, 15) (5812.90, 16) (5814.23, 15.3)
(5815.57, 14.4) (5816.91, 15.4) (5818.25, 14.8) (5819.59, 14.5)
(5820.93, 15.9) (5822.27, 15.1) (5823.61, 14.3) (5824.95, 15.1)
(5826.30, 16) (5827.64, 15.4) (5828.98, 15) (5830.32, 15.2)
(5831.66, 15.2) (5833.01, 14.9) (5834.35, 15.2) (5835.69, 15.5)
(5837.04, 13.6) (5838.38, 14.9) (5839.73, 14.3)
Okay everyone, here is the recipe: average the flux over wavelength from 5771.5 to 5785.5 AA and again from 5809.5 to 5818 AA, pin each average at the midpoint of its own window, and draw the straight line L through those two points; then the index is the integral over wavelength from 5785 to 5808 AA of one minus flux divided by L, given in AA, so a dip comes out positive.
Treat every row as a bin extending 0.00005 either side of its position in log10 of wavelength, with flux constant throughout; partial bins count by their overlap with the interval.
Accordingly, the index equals 0.6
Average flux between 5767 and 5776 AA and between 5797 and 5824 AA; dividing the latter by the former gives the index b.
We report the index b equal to 0.99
